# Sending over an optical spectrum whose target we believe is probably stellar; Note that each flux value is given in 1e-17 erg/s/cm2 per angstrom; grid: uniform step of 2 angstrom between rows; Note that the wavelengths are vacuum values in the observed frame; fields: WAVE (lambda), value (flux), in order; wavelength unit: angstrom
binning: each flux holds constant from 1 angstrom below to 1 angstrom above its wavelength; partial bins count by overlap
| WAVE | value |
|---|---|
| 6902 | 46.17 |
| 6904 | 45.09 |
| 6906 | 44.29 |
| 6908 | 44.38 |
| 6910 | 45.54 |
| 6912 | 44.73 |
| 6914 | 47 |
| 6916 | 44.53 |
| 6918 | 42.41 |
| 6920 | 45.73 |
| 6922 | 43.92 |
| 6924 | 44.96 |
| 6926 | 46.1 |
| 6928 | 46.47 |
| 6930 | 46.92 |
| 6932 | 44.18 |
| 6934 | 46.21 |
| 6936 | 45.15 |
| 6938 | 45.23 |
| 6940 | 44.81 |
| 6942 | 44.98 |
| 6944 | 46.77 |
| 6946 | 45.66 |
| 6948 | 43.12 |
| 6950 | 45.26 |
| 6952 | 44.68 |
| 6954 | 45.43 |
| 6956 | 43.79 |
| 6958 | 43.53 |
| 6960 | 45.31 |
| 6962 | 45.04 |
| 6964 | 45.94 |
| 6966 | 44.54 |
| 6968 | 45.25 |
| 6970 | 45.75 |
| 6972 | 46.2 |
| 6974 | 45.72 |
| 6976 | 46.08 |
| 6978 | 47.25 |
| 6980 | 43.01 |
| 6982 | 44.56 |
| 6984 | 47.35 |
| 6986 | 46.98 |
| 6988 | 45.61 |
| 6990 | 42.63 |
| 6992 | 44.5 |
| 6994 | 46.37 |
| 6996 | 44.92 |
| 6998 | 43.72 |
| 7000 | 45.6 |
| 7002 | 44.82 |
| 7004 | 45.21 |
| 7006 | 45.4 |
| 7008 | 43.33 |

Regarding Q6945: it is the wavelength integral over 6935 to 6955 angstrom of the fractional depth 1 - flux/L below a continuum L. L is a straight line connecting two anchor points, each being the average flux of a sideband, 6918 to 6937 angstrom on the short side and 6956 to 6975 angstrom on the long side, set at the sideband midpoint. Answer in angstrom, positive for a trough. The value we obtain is 0.1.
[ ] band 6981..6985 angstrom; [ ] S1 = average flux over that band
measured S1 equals 46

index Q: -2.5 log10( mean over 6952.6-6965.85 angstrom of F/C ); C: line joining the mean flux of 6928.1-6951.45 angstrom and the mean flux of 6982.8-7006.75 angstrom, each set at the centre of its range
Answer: 0.012 mag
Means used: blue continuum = 45.3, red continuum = 45.3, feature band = 44.8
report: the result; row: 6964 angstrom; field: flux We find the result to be 45.94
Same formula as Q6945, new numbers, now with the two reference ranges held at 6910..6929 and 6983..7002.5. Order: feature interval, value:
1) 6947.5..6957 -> 0.1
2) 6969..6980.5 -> -0.1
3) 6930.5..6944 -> 0.0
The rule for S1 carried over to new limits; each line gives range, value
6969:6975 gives 45.9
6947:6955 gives 44.6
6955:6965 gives 44.7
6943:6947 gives 46.2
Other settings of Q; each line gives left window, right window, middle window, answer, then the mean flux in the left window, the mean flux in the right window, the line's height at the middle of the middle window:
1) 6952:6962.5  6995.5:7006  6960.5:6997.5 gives -0.02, 44.6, 44.9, 44.8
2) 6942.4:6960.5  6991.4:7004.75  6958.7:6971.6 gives -0.01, 44.8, 45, 44.9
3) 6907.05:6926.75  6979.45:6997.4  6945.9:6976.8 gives 0.00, 44.9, 45.1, 45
